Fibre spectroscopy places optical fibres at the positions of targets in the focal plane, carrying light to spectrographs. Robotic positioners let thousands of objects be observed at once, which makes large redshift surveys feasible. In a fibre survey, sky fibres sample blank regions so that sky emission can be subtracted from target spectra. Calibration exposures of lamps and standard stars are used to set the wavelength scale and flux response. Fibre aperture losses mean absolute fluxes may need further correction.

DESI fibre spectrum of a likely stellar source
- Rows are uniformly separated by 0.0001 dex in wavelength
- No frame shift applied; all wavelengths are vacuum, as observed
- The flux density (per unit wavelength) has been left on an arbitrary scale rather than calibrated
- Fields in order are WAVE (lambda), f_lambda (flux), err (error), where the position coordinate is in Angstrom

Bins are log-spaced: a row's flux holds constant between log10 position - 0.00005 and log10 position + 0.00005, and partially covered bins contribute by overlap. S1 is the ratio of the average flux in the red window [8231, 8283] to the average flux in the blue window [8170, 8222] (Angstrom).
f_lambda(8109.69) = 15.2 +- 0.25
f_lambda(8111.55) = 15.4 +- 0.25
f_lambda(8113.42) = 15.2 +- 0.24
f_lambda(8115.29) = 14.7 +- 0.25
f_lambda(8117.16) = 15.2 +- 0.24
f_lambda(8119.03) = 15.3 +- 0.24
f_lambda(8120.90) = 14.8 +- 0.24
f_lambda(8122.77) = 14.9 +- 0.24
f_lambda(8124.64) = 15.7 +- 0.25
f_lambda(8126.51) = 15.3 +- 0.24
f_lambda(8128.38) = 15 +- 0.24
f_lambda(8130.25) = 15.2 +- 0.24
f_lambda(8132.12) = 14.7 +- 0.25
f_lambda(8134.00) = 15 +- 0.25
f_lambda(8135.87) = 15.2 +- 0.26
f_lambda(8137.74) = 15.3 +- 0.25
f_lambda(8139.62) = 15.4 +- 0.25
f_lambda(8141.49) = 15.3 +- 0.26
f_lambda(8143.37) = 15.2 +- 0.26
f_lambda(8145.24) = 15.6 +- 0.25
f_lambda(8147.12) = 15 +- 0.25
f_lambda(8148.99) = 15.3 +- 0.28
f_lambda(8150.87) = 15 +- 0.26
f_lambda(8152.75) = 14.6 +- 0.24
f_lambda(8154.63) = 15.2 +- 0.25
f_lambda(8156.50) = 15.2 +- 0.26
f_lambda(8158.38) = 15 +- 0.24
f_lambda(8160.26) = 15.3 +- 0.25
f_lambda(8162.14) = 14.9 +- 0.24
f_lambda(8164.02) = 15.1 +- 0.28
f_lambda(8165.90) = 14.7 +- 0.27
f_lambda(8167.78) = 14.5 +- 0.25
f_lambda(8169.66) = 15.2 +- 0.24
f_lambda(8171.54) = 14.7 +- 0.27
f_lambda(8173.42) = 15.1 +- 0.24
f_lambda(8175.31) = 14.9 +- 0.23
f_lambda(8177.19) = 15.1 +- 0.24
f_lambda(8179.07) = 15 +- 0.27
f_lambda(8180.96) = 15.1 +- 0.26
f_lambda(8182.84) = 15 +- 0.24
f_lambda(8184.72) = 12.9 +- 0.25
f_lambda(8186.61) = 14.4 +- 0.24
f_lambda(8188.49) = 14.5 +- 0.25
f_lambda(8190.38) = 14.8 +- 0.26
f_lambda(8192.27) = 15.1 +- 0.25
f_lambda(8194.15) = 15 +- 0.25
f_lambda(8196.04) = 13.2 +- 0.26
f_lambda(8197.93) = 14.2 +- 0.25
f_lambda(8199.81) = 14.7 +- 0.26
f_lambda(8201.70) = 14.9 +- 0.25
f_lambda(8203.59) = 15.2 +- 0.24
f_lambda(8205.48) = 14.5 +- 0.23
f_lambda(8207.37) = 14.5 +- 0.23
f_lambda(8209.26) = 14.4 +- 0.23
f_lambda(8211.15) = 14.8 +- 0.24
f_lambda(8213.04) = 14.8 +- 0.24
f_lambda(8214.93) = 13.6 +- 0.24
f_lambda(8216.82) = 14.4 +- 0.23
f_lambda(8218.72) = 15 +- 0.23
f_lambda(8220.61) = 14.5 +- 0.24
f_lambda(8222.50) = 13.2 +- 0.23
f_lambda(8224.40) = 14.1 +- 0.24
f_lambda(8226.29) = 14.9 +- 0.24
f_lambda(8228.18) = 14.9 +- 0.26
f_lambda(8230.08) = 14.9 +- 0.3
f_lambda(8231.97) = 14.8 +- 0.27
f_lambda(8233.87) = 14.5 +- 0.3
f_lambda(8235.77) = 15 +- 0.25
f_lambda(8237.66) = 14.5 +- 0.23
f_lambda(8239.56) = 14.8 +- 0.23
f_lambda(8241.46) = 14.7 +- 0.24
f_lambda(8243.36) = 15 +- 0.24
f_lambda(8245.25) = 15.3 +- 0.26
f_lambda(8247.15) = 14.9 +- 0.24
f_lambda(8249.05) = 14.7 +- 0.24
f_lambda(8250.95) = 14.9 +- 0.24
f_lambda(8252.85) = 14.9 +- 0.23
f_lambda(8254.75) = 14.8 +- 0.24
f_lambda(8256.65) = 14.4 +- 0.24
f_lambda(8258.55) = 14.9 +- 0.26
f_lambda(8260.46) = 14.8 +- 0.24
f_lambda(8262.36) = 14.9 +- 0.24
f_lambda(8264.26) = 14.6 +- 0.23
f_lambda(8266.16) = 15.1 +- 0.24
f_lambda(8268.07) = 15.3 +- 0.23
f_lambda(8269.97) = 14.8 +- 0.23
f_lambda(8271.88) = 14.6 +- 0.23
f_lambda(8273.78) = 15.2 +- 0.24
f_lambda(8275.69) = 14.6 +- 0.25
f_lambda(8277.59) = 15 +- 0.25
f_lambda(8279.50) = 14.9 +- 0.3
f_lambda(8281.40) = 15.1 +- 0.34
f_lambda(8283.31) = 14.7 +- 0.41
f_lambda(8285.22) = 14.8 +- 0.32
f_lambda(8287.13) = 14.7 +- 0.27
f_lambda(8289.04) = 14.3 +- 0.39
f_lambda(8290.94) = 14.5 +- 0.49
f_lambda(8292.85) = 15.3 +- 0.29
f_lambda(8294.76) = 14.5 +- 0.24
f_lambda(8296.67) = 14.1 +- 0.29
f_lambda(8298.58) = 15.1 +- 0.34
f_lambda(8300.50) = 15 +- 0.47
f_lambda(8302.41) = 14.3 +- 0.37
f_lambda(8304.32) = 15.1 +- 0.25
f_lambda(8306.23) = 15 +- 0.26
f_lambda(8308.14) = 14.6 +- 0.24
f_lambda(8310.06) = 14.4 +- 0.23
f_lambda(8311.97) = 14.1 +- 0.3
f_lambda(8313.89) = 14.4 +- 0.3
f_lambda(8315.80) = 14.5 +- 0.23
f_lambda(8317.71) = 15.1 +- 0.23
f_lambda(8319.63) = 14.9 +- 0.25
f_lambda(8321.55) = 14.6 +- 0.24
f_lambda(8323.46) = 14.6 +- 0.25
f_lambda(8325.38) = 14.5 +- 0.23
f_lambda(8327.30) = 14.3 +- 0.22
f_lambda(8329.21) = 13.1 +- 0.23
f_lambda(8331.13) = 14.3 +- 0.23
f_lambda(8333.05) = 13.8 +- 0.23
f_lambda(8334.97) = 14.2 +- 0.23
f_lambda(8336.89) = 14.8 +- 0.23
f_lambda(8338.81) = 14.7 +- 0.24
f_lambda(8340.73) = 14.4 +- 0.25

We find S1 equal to 1.02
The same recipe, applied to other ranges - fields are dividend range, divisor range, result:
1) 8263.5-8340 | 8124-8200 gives 0.98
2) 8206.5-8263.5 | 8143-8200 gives 0.99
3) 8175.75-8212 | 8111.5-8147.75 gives 0.96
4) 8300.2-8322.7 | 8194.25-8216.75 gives 1.01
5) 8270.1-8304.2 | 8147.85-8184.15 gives 0.99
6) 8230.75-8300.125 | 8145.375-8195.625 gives 1.00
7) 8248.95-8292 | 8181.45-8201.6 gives 1.03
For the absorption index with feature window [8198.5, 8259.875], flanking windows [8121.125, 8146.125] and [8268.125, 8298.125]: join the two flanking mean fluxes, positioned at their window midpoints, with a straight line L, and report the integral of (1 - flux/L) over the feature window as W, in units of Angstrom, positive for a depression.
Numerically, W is 1.1 Angstrom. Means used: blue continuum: 15.2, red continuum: 14.8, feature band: 14.7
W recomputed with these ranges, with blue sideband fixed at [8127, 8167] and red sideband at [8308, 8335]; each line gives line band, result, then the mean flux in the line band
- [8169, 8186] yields 0.2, 14.8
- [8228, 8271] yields -0.5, 14.8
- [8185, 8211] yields 0.6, 14.5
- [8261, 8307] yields -0.9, 14.8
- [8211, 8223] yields 0.4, 14.3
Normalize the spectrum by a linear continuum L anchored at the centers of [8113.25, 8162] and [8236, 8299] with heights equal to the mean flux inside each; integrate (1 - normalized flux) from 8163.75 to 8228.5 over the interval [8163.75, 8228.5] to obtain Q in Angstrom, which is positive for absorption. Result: 1.7 Angstrom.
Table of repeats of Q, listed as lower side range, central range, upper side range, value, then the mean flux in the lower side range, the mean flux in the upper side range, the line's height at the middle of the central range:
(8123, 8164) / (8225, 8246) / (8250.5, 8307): 0.1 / 15.2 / 14.8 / 14.9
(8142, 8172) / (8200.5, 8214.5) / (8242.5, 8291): 0.2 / 15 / 14.8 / 14.9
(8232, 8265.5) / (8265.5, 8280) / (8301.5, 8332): -0.2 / 14.8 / 14.5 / 14.7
